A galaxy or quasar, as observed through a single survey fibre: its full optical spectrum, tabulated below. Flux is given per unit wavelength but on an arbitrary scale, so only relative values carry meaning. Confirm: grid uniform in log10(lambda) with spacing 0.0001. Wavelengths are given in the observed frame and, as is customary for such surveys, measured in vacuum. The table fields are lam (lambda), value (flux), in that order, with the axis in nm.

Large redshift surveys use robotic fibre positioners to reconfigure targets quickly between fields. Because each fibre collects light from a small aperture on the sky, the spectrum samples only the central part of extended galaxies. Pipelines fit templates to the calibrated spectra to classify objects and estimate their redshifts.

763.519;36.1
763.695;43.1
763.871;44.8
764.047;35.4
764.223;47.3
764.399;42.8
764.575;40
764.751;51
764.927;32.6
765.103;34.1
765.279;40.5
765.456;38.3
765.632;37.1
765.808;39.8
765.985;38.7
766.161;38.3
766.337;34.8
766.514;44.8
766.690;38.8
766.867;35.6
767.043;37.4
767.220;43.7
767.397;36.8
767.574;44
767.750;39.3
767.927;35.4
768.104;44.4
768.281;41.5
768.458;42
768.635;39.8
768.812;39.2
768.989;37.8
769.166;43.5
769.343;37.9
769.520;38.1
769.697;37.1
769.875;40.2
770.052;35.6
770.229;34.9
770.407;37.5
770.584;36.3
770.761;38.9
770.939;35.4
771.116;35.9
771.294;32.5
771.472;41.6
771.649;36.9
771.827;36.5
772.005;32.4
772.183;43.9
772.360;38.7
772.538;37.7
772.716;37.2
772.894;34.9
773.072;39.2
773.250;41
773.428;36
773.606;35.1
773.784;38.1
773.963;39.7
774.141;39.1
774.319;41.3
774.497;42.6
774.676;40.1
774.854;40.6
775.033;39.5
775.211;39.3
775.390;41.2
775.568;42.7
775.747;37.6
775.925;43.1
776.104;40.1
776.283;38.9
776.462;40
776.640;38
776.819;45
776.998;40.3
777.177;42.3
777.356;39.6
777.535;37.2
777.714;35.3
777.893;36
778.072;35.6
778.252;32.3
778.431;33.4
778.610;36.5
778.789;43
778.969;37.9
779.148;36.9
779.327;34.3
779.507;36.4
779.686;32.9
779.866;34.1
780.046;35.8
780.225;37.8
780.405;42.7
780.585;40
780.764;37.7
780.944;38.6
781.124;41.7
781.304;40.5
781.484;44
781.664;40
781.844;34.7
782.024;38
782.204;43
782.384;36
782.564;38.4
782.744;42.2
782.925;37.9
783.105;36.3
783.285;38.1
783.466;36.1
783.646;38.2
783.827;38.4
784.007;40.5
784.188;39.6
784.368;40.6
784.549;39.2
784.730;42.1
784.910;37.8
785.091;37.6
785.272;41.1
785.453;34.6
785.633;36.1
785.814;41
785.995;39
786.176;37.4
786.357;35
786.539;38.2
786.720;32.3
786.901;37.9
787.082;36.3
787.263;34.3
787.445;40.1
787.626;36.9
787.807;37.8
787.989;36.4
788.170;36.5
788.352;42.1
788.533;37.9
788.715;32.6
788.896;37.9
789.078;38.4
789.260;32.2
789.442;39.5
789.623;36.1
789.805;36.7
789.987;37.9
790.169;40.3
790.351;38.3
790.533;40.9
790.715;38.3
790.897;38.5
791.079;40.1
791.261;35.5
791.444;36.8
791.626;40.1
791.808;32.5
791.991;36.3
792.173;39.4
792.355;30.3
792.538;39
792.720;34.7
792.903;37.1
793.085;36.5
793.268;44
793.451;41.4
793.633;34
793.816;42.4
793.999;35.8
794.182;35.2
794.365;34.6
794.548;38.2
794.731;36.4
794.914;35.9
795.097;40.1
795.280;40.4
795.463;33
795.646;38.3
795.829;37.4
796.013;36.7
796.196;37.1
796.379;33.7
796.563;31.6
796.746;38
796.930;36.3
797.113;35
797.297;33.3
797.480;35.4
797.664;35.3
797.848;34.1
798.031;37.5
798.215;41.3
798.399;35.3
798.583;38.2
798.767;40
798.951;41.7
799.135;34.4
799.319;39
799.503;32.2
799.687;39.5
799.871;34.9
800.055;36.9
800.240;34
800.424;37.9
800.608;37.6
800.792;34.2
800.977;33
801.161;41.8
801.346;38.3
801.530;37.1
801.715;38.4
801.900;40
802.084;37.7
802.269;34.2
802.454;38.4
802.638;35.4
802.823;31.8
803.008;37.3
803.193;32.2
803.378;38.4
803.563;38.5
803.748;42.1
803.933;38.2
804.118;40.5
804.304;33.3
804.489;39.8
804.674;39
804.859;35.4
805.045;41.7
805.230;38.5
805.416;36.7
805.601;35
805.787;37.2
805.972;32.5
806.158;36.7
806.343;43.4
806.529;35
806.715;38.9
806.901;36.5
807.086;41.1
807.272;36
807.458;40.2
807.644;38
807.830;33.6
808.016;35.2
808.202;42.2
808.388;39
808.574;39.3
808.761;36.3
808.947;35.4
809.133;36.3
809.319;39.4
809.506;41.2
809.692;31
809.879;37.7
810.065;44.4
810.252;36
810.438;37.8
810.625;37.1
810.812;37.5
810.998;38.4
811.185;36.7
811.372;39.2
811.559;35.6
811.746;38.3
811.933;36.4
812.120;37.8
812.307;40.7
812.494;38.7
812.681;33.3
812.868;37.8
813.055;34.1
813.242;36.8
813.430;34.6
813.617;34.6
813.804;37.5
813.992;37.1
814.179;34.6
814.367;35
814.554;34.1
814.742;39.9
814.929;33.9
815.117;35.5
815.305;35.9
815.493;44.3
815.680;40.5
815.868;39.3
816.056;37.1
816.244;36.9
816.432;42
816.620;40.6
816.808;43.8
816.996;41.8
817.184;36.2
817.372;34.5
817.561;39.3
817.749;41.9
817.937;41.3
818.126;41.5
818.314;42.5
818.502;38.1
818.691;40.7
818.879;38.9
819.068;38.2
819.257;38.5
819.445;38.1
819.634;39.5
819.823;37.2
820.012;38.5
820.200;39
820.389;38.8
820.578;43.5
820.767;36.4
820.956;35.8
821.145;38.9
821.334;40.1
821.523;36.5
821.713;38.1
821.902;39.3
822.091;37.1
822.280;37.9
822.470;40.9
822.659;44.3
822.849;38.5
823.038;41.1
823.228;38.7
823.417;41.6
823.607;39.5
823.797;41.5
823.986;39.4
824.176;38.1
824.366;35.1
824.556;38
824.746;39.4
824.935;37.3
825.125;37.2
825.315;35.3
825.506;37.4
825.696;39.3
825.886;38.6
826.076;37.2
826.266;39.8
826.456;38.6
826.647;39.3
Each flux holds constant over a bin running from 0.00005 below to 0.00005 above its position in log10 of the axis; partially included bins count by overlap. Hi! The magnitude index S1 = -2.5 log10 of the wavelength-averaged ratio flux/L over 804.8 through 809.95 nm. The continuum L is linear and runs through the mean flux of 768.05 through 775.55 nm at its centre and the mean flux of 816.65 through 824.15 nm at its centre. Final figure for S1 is 0.05 mag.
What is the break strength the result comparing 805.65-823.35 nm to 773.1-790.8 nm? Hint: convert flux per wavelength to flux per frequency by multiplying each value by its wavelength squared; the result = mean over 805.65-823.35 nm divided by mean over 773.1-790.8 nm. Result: 1.08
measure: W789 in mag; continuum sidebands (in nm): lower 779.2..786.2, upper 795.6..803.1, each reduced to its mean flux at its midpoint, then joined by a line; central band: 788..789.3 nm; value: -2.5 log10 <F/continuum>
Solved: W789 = 0.02 mag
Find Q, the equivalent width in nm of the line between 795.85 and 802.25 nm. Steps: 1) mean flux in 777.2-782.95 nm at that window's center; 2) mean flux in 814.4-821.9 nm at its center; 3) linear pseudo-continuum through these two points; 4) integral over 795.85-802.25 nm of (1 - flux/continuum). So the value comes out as 0.285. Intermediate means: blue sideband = 37.9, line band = 36.7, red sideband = 38.9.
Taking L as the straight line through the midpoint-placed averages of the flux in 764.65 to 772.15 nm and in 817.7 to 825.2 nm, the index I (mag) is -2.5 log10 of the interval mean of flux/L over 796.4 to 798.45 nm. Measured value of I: 0.094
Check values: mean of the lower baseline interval 38.5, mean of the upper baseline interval 39.2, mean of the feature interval 35.7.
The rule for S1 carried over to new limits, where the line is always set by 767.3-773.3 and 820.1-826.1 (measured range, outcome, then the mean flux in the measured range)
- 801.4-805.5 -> 0.03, 37.5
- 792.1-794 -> 0.02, 37.8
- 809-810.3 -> 0.02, 38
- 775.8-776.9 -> -0.06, 40.7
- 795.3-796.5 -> 0.07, 36.2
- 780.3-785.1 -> -0.02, 39.3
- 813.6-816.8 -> 0.03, 37.8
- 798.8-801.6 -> 0.05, 36.9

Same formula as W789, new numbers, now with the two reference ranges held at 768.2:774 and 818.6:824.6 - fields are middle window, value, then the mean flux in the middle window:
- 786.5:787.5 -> 0.06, 36.3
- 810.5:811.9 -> 0.04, 37.5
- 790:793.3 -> 0.02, 37.6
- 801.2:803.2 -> 0.05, 36.8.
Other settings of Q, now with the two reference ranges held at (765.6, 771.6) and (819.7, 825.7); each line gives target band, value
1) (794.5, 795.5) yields 0.03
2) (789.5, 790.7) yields 0.01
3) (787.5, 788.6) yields 0.02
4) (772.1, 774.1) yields 0.02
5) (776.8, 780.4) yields 0.15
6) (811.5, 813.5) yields 0.10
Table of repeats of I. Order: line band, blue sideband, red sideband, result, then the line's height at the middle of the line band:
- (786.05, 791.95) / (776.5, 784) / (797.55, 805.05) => 0.01 mag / 37.8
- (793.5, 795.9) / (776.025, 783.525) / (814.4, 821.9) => 0.04 mag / 38.5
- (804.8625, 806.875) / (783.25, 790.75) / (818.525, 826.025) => 0.03 mag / 38.3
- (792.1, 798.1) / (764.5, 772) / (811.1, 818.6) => 0.05 mag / 38.3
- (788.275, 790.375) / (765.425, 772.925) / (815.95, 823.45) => 0.04 mag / 38.8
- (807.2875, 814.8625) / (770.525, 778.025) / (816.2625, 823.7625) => 0.06 mag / 39.3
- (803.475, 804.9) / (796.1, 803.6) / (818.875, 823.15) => -0.04 mag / 37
